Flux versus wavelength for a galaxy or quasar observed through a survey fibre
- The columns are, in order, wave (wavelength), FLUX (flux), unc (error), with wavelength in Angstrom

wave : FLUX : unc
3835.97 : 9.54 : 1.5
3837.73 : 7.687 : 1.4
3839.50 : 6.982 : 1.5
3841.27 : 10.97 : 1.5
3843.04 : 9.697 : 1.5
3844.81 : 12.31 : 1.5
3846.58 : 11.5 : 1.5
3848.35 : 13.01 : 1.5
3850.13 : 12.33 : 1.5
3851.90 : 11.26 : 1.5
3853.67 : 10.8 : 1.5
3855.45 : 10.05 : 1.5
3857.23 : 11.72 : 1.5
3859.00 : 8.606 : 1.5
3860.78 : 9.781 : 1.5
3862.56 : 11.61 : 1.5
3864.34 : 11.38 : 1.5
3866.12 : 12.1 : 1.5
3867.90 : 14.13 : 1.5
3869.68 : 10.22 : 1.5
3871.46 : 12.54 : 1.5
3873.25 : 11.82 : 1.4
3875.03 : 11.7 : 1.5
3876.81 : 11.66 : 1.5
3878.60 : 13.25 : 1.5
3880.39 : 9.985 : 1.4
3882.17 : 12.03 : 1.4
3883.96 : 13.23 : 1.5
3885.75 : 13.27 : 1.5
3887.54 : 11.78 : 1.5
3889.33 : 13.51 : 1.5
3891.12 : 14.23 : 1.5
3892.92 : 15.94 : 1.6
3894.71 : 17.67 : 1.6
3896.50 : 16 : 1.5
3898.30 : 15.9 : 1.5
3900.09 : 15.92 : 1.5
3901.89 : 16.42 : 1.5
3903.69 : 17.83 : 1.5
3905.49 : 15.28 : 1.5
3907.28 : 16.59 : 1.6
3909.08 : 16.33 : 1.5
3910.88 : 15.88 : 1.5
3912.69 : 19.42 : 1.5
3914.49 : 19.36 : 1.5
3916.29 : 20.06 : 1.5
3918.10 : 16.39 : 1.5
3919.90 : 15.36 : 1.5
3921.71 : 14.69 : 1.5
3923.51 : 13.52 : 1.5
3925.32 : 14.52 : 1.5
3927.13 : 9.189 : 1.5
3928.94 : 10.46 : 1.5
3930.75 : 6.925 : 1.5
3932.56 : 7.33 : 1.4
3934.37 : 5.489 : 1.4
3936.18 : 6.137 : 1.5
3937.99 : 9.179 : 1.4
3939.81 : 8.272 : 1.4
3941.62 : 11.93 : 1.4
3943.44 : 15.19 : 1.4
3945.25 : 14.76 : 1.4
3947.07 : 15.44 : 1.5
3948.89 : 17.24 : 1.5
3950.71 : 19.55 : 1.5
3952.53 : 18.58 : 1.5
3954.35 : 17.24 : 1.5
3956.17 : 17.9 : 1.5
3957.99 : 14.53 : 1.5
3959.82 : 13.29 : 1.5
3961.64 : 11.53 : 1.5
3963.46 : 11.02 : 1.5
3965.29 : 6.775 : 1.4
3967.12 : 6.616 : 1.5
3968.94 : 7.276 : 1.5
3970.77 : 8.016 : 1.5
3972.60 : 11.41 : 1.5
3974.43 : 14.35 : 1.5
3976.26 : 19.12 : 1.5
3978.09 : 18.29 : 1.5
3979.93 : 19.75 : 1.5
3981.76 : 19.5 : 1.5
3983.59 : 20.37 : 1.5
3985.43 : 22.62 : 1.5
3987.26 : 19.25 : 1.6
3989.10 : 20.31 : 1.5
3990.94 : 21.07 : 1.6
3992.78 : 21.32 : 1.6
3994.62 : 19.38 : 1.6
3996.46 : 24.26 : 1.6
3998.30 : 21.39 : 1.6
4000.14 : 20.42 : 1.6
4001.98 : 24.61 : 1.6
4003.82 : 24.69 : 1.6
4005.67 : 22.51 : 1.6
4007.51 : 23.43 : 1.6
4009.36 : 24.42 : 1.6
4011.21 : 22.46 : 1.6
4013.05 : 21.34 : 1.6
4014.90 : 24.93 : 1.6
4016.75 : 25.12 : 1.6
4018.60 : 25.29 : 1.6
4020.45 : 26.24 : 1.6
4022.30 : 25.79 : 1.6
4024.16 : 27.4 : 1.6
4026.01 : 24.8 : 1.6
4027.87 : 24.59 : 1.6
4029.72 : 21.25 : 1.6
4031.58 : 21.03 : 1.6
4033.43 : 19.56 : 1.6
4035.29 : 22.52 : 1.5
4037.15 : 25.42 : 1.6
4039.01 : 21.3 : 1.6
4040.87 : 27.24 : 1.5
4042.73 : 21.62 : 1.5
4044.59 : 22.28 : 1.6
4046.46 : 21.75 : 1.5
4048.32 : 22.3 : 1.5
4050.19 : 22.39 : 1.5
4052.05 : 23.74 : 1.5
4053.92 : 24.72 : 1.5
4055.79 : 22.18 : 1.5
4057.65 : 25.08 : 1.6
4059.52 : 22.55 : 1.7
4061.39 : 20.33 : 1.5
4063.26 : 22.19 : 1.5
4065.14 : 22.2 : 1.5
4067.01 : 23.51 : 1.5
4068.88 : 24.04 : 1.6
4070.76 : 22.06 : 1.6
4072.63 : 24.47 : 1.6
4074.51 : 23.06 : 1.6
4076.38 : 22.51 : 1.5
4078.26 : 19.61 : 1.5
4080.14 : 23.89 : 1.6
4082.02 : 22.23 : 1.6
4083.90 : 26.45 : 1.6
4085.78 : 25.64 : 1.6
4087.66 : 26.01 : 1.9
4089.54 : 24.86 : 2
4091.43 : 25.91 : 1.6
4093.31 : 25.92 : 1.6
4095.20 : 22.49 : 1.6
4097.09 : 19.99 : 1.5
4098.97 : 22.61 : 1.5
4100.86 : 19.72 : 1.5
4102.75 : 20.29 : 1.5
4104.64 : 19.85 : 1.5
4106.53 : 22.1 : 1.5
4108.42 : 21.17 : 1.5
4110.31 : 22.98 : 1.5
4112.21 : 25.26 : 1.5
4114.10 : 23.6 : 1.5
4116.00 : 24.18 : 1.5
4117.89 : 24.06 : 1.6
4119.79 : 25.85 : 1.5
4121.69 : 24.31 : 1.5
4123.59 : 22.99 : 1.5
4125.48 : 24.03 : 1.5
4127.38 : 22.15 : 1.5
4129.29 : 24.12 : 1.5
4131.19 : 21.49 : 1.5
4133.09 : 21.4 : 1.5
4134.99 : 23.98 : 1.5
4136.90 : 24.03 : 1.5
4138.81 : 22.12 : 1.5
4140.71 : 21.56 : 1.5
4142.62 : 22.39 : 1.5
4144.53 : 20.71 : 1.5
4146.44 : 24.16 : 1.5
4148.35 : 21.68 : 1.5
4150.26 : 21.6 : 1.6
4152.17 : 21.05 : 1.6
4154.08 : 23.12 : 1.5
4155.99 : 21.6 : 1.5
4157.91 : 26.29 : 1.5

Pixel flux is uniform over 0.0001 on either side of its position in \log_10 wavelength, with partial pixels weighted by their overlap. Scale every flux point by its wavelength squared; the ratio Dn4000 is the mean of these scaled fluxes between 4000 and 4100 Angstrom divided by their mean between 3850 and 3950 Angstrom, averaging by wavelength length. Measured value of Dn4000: 1.93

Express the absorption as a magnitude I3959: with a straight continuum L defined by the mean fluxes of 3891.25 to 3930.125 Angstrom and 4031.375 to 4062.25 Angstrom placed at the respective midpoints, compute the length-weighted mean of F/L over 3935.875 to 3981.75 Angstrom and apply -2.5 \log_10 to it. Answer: 0.32 mag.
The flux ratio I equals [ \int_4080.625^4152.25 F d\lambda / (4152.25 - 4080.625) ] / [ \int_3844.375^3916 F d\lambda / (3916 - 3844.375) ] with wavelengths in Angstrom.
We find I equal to 1.7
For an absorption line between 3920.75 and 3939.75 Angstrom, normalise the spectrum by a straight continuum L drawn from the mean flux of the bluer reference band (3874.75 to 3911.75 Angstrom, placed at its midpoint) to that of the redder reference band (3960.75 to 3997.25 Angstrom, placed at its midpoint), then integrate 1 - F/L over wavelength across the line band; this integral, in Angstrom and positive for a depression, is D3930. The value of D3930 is 6.88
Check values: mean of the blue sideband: 14.5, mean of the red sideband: 16.1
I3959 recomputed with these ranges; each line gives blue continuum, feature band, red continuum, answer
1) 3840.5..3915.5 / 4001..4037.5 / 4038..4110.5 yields -0.18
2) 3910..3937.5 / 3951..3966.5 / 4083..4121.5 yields 0.07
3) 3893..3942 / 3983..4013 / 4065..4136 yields -0.22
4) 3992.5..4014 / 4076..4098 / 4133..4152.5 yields -0.07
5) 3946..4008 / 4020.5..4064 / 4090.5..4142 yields -0.16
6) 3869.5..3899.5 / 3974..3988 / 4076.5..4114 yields -0.09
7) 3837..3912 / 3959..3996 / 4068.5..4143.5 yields 0.12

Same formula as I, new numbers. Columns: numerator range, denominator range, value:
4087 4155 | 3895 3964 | 1.60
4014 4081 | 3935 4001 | 1.49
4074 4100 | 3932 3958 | 1.78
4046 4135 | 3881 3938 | 1.65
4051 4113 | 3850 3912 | 1.73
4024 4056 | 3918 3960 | 1.77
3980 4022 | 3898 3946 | 1.65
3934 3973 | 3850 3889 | 1.05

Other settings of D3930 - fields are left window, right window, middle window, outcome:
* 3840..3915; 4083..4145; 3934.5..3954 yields 3.3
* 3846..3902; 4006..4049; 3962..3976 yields 6.9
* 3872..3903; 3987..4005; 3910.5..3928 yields 0.2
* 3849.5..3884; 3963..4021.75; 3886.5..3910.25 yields -3.8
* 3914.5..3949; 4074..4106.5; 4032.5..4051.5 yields -2.8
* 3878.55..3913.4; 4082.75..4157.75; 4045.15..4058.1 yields -1.6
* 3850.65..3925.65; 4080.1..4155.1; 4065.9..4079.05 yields -1.0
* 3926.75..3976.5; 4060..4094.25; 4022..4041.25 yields -4.2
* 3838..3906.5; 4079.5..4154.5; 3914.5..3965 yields 7.3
